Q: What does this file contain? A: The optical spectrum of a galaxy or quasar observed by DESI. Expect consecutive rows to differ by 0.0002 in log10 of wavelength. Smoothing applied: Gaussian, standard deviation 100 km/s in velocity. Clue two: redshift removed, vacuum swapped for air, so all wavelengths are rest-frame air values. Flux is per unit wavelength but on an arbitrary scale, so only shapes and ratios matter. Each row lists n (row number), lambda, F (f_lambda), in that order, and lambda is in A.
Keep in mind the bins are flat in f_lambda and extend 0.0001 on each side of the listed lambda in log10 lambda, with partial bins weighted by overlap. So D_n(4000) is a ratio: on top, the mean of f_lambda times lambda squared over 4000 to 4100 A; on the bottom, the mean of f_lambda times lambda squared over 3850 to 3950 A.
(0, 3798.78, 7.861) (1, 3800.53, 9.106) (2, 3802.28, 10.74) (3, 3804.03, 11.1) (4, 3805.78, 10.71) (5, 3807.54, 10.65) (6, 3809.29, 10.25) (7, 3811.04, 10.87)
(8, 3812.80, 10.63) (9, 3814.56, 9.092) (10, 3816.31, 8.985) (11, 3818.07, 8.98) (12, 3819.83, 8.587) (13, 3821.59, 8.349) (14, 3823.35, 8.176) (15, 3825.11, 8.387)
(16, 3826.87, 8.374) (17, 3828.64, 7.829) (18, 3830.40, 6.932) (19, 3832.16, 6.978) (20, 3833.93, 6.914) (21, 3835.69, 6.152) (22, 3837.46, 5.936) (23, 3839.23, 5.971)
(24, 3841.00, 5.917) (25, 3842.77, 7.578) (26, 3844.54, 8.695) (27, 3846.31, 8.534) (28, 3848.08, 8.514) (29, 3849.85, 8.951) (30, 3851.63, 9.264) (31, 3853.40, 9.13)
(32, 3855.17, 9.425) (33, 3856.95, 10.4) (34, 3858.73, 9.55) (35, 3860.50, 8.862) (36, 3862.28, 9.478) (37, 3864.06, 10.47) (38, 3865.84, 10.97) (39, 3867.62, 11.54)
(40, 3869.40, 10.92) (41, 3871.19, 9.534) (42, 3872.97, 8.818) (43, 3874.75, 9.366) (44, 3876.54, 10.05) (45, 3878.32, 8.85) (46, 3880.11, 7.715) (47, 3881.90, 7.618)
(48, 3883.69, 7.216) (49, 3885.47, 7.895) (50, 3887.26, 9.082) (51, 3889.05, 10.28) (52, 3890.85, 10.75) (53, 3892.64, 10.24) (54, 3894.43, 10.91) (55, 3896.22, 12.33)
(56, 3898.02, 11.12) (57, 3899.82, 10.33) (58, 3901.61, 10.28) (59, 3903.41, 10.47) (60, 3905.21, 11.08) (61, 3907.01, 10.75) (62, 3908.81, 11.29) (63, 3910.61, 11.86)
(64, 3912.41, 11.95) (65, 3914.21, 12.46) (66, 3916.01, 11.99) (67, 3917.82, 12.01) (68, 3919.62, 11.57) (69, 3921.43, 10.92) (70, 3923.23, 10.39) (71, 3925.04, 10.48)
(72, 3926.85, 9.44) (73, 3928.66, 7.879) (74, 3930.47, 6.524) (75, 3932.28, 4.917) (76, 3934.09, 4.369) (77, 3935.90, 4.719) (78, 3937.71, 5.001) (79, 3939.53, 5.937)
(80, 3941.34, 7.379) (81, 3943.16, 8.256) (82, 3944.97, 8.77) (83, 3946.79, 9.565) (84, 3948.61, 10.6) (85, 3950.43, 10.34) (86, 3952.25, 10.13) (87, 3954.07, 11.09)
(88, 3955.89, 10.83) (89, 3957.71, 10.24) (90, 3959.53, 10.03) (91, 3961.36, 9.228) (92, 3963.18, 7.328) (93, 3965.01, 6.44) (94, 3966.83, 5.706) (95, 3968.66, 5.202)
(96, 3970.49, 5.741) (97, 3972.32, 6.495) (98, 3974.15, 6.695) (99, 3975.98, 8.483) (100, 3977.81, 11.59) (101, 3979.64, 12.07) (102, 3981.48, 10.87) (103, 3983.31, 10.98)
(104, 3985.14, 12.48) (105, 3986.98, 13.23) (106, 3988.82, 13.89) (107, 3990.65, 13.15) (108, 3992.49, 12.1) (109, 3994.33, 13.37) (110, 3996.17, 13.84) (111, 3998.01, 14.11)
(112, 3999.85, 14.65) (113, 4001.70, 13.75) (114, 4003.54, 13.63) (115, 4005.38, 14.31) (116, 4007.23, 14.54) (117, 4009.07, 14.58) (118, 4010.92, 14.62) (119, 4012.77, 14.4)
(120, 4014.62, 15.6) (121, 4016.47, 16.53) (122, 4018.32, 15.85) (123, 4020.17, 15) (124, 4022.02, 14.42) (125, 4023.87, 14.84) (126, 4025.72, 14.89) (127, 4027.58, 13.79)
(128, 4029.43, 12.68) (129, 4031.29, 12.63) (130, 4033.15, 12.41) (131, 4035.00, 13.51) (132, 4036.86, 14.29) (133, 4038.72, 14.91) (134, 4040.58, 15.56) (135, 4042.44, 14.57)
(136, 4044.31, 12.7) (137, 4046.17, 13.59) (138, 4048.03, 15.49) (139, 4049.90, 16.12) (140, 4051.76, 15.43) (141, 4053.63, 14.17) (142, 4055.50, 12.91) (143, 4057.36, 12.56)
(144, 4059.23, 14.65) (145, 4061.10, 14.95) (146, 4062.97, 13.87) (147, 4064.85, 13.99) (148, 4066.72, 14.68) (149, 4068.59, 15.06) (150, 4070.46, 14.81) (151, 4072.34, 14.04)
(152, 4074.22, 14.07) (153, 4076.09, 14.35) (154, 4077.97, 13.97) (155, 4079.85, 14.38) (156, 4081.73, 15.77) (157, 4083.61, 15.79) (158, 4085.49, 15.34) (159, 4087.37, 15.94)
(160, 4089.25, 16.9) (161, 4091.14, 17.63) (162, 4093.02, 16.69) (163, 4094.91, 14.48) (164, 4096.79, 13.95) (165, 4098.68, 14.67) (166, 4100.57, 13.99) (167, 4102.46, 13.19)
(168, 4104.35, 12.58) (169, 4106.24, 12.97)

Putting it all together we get 1.66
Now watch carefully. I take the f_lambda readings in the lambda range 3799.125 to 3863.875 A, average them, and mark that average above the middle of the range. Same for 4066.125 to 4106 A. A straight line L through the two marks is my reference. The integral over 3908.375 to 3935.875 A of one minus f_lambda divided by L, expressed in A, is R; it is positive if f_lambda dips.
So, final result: 2.99 A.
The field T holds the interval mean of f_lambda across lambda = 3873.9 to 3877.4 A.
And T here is 9.69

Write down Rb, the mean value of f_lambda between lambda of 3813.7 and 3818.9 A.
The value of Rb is 9.03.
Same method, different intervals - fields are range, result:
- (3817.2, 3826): 8.5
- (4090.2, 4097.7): 15.7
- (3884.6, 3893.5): 9.65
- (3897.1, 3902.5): 10.6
